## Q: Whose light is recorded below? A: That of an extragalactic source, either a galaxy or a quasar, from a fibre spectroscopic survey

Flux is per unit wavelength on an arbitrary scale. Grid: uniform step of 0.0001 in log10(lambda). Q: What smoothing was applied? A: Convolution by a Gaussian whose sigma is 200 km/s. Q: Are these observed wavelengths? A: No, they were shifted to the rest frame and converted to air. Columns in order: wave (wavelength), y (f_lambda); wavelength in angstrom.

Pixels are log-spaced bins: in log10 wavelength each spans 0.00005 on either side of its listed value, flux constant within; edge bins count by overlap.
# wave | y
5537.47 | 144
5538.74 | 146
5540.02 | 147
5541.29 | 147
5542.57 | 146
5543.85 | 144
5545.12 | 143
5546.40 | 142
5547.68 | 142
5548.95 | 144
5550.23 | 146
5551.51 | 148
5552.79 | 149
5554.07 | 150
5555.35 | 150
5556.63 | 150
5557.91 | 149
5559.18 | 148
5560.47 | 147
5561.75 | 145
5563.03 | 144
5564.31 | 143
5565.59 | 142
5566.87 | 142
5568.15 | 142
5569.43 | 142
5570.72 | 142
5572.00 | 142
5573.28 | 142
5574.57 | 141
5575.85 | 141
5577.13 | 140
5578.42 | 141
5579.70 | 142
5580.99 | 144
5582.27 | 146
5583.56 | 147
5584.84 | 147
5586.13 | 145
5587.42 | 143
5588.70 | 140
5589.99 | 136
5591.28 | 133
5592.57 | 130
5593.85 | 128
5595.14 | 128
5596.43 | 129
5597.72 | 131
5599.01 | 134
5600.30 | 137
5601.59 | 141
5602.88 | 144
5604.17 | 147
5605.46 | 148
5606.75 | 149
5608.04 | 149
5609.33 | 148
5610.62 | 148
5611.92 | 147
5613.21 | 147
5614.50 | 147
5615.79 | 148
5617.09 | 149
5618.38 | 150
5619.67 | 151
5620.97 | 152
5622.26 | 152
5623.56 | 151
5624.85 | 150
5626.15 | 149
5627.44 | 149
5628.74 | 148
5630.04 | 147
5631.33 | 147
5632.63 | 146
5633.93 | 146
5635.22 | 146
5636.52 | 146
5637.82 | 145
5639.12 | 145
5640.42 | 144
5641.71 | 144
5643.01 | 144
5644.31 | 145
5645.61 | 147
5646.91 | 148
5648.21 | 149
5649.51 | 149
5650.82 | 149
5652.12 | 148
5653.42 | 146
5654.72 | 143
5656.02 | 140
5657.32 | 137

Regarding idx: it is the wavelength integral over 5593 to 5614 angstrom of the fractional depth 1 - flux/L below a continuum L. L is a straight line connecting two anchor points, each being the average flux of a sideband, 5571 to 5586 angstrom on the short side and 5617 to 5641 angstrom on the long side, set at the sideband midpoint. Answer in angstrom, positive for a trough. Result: 0.7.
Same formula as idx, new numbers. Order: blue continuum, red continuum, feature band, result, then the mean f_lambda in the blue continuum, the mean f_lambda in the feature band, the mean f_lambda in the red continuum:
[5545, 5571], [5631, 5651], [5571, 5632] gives 0.9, 145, 144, 146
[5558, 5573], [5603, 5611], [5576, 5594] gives 0.6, 144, 141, 148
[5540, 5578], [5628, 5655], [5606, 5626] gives -0.5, 145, 149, 146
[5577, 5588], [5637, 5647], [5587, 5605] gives 1.1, 144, 136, 145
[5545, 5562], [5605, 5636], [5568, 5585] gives 0.5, 147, 143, 149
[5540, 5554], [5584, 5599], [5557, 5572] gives -0.3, 145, 144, 136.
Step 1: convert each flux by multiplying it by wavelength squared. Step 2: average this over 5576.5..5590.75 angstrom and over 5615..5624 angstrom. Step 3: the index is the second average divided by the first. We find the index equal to 1.07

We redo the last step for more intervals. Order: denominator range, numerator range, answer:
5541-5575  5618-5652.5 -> 1.05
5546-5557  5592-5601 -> 0.91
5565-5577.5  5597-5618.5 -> 1.04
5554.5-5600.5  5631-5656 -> 1.06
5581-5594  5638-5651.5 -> 1.07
